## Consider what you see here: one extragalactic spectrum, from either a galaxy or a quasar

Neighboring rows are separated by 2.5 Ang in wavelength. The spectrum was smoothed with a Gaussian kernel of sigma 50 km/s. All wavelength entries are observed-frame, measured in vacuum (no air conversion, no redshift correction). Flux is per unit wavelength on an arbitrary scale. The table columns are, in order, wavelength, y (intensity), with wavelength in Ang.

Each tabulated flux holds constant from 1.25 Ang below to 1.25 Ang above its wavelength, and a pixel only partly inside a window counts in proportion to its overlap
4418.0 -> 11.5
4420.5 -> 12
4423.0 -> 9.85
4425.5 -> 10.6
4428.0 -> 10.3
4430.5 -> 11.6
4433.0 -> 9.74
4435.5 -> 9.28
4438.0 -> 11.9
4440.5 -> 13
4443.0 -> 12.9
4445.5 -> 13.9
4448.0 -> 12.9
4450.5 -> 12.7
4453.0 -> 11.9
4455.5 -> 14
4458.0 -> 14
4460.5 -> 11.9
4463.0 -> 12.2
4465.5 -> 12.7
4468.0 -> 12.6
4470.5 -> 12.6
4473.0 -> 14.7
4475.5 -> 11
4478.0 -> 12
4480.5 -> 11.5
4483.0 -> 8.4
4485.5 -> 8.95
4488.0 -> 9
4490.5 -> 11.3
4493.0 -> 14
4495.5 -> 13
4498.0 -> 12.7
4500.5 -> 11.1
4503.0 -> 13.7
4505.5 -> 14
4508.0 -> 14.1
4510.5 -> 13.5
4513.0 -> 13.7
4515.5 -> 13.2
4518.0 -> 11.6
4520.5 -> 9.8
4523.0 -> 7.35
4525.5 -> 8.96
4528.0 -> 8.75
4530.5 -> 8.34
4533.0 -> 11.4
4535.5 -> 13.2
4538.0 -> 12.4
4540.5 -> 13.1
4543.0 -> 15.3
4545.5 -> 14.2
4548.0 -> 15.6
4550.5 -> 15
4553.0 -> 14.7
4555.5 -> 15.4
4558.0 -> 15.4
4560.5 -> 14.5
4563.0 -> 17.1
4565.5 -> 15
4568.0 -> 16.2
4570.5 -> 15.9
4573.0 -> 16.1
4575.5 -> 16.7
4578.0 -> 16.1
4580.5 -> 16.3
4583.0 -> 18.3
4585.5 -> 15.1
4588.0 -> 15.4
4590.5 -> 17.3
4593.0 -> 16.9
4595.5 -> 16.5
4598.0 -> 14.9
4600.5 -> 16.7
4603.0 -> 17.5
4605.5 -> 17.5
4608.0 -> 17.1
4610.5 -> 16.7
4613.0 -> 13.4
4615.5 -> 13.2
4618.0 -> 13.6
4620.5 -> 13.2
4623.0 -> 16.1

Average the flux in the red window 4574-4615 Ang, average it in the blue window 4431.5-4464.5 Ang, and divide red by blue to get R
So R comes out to 1.33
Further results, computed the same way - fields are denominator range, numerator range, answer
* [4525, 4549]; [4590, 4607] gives 1.37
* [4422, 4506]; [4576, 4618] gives 1.35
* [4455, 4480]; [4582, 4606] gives 1.30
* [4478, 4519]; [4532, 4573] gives 1.22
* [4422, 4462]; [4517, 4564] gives 1.07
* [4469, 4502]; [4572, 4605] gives 1.42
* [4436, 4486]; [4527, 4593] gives 1.20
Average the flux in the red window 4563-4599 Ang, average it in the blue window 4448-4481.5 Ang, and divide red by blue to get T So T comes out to 1.29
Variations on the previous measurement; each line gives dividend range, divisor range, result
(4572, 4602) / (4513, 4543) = 1.48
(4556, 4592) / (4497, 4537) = 1.39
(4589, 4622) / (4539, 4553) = 1.08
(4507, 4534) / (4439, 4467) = 0.85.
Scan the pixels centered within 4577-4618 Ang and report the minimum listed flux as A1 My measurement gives 13.2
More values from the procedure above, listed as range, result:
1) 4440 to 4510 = 8.4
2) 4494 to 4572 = 7.35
